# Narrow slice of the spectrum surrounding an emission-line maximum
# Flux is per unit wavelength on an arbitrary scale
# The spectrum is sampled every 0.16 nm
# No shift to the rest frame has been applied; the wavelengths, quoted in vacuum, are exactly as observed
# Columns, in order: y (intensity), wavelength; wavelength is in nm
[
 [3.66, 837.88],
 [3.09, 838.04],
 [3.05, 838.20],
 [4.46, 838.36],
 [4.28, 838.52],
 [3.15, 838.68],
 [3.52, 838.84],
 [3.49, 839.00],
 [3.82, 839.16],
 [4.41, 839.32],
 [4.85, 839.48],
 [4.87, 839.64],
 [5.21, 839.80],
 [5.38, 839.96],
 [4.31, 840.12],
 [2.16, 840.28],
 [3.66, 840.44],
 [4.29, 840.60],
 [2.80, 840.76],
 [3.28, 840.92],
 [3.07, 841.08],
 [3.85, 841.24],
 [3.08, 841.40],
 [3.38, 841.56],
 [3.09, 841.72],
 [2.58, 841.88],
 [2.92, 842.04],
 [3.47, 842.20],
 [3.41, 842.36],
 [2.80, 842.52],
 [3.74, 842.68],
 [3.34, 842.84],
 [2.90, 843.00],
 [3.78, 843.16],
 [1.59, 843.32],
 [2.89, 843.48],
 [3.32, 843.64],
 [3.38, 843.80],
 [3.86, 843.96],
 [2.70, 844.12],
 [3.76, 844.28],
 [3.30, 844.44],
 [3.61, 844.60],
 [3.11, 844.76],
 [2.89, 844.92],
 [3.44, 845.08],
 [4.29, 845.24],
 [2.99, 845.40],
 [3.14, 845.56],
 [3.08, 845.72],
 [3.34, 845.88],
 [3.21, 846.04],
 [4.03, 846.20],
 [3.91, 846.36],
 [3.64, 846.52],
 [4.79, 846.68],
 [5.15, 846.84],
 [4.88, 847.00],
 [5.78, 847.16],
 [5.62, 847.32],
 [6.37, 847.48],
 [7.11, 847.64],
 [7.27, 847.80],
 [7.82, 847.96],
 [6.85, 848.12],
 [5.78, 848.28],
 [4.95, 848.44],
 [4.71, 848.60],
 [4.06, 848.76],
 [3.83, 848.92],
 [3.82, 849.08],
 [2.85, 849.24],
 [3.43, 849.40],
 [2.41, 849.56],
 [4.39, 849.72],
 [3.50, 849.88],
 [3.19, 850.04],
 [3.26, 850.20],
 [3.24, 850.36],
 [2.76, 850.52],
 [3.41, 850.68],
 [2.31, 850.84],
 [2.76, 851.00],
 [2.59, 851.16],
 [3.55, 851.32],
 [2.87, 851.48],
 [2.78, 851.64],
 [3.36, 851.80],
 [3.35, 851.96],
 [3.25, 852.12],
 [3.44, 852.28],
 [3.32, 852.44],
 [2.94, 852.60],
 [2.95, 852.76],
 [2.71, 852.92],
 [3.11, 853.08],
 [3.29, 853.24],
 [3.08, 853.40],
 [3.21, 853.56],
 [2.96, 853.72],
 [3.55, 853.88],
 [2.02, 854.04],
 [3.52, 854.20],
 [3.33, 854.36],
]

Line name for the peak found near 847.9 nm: [O III]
